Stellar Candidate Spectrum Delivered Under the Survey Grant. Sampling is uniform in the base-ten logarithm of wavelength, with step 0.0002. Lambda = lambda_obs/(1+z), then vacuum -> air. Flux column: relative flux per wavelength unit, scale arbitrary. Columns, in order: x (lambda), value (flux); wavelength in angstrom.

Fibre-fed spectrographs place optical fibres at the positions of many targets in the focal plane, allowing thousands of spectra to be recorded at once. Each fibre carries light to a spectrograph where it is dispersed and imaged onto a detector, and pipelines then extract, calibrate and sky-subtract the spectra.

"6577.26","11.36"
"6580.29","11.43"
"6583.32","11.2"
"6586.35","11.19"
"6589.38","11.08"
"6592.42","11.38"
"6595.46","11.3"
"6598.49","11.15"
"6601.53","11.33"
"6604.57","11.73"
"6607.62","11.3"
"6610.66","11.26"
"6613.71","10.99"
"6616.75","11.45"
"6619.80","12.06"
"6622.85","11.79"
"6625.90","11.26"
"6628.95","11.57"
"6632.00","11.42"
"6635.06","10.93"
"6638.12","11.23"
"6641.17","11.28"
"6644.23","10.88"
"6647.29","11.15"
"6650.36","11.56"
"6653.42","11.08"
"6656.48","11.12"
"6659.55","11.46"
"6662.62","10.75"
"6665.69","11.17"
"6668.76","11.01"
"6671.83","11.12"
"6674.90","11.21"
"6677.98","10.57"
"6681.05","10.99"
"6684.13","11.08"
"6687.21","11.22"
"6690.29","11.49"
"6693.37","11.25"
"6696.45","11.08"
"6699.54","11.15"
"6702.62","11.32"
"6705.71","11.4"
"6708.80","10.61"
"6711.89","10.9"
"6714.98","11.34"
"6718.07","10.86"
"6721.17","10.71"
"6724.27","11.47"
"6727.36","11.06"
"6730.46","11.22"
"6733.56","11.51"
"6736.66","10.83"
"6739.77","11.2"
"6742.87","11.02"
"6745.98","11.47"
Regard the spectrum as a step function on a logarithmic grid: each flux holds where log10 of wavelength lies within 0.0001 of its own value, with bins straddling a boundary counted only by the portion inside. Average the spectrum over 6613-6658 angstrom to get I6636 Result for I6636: 11.3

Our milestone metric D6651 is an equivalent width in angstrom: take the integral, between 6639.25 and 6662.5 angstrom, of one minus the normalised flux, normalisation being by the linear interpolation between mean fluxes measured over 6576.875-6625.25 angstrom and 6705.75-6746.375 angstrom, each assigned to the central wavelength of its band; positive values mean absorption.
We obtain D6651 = 0.1 angstrom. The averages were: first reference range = 11.4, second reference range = 11.1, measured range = 11.2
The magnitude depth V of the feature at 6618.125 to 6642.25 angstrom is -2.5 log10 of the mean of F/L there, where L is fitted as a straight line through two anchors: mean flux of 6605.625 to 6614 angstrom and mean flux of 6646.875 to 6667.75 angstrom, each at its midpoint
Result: -0.02 mag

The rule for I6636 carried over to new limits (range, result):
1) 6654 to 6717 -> 11.1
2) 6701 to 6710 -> 11.1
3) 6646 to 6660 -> 11.3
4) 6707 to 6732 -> 11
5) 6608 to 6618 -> 11.2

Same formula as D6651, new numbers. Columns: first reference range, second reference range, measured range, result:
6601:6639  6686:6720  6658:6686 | 0.5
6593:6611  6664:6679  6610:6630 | -0.4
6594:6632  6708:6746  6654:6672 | 0.3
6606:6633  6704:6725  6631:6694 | 0.7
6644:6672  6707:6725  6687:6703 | -0.3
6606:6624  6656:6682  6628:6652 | 0.1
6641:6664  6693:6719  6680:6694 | -0.1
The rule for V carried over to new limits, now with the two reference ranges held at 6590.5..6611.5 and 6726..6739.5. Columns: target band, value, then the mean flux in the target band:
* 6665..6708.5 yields 0.01 mag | 11.1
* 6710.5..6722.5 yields 0.02 mag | 11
